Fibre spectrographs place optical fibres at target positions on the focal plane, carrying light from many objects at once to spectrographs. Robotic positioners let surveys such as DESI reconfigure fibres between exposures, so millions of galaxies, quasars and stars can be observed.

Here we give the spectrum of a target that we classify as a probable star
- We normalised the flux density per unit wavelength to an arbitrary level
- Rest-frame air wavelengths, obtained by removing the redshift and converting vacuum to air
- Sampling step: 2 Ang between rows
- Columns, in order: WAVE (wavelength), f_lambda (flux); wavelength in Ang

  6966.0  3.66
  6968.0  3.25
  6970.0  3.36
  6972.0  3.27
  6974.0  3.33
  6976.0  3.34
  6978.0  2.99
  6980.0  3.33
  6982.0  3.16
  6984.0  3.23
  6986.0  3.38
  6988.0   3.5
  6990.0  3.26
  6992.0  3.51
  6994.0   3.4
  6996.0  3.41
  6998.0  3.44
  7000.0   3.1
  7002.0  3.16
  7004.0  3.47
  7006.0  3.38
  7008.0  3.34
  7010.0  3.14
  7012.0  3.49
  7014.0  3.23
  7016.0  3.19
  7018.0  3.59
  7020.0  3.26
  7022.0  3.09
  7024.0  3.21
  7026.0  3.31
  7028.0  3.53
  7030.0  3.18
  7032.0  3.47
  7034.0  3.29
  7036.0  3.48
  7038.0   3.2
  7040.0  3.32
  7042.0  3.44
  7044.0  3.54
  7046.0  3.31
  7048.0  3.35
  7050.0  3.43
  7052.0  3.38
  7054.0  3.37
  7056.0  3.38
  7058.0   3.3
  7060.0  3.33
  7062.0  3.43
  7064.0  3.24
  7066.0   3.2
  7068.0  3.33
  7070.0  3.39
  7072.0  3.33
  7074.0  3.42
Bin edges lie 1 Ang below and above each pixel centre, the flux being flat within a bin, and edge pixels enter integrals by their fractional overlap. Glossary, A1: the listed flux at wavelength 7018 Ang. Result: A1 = 3.59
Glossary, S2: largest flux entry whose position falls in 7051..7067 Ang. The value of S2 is 3.43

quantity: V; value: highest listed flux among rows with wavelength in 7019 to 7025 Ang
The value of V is 3.26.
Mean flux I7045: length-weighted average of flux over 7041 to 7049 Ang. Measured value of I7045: 3.41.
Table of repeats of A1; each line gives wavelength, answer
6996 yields 3.41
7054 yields 3.37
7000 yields 3.1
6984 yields 3.23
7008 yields 3.34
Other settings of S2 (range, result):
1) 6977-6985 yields 3.33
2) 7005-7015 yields 3.49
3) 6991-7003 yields 3.51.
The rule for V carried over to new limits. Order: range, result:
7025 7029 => 3.53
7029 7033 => 3.47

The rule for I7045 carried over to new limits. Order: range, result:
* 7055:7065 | 3.34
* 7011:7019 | 3.38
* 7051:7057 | 3.38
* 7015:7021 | 3.35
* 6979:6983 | 3.25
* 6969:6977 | 3.33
